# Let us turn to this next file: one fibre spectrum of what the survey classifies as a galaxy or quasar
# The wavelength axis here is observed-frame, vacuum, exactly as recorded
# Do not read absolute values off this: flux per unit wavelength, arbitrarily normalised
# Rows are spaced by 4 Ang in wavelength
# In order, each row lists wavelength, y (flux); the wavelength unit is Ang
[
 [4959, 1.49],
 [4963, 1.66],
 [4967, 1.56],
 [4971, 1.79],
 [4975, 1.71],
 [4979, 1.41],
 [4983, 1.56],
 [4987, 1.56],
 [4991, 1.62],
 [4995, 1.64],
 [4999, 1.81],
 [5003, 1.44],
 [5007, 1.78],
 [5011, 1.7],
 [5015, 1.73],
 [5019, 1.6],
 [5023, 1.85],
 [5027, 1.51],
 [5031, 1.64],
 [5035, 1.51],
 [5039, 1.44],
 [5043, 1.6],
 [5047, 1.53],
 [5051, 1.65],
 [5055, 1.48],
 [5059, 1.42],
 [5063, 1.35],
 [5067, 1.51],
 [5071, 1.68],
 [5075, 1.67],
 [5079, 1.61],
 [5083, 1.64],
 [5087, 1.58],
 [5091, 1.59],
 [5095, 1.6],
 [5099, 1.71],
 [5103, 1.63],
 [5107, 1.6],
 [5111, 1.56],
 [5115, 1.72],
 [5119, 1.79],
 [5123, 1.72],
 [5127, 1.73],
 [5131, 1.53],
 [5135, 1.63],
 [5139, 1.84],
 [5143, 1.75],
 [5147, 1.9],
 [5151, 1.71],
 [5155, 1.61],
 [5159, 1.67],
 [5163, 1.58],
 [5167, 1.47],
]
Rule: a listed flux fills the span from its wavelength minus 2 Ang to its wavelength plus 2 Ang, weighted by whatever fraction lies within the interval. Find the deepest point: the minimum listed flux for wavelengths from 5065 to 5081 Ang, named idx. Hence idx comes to 1.51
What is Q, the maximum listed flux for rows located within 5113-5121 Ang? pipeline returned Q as 1.79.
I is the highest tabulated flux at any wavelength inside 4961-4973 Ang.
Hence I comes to 1.79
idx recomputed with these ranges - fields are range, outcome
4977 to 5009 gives 1.41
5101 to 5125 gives 1.56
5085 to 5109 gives 1.58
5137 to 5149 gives 1.75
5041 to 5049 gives 1.53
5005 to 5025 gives 1.6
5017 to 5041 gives 1.44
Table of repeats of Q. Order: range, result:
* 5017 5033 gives 1.85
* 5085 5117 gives 1.72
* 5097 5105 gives 1.71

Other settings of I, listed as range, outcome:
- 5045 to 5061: 1.65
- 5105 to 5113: 1.6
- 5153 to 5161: 1.67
